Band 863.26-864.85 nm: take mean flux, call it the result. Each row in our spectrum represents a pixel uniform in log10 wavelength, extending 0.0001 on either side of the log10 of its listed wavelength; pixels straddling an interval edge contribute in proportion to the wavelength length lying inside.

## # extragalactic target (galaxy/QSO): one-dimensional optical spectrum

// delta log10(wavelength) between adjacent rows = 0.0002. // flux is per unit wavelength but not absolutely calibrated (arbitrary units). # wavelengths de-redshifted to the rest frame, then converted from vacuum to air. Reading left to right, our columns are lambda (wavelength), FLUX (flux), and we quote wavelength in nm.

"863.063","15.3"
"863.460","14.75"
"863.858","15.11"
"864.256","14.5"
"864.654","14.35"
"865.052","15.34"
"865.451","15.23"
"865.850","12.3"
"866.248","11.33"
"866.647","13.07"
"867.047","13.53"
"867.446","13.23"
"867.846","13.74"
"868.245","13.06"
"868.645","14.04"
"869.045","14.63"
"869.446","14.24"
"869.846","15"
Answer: 14.7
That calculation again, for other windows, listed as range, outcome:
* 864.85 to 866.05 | 14.3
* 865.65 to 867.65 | 12.7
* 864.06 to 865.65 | 14.9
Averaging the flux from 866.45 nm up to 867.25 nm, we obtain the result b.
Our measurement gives 13.3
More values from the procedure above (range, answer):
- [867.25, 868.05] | 13.5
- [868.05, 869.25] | 13.9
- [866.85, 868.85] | 13.5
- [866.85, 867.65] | 13.4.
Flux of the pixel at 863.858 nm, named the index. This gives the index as 15.11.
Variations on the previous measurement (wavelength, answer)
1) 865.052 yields 15.34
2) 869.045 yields 14.63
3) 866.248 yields 11.33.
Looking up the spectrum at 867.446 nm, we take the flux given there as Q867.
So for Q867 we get 13.23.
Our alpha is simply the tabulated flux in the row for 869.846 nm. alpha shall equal 15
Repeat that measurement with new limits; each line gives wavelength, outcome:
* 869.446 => 14.24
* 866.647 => 13.07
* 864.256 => 14.5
